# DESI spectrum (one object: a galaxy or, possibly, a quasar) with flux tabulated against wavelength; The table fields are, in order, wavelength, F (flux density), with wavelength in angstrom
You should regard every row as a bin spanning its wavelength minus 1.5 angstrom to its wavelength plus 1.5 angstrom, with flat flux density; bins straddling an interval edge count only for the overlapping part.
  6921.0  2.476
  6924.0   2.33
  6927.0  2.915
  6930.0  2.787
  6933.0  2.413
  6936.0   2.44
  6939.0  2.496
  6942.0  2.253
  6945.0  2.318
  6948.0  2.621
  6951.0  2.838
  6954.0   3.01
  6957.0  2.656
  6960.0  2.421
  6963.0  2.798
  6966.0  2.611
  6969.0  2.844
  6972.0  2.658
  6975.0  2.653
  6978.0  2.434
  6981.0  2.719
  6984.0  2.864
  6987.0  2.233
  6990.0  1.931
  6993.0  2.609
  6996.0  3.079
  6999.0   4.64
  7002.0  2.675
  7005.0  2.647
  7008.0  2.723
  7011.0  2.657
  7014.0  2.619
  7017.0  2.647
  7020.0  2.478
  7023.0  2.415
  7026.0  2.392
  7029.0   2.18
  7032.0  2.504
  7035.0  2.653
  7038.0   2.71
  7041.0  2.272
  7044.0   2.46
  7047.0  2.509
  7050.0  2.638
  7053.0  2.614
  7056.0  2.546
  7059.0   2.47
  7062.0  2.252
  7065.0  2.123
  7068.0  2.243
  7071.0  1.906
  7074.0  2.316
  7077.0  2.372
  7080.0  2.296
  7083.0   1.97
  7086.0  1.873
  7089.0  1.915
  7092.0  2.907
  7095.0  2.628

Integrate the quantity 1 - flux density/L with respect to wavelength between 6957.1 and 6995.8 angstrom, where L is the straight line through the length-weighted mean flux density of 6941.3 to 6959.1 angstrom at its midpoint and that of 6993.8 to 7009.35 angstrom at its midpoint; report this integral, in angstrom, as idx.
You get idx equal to 3.9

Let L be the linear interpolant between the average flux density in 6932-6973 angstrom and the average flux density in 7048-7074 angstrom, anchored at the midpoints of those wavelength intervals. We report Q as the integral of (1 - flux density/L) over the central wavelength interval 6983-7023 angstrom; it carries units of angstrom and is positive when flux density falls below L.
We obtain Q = -4.13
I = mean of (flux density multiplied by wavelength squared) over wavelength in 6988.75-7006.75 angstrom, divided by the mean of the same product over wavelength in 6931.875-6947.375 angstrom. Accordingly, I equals 1.25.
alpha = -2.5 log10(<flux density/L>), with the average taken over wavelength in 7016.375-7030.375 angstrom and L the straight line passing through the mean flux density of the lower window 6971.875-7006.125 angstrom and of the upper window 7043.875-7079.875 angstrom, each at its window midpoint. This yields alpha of 0.073 mag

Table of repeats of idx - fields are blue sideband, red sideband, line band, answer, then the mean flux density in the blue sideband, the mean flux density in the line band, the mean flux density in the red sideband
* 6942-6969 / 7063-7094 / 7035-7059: -2.3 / 2.65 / 2.54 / 2.2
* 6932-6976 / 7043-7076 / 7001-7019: -1.3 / 2.6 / 2.66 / 2.37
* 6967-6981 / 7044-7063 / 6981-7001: -1.9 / 2.65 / 2.87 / 2.51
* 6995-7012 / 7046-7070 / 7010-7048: 3.7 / 3.08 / 2.5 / 2.41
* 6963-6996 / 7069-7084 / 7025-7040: -0.7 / 2.59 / 2.48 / 2.18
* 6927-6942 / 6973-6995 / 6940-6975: -1.5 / 2.54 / 2.64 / 2.51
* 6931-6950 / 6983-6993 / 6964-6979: -1.7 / 2.44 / 2.65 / 2.36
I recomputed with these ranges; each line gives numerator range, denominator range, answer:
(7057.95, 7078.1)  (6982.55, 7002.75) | 0.79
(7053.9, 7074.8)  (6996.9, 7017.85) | 0.78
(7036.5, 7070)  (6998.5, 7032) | 0.92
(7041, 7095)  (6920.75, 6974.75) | 0.92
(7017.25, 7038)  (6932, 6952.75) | 1.02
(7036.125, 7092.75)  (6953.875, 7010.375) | 0.87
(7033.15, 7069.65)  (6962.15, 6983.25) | 0.94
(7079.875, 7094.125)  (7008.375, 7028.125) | 0.89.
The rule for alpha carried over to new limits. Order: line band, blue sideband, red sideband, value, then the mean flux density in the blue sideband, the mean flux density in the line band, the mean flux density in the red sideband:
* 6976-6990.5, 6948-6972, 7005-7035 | 0.07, 2.73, 2.48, 2.53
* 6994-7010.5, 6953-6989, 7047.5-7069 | -0.21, 2.64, 3.11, 2.42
